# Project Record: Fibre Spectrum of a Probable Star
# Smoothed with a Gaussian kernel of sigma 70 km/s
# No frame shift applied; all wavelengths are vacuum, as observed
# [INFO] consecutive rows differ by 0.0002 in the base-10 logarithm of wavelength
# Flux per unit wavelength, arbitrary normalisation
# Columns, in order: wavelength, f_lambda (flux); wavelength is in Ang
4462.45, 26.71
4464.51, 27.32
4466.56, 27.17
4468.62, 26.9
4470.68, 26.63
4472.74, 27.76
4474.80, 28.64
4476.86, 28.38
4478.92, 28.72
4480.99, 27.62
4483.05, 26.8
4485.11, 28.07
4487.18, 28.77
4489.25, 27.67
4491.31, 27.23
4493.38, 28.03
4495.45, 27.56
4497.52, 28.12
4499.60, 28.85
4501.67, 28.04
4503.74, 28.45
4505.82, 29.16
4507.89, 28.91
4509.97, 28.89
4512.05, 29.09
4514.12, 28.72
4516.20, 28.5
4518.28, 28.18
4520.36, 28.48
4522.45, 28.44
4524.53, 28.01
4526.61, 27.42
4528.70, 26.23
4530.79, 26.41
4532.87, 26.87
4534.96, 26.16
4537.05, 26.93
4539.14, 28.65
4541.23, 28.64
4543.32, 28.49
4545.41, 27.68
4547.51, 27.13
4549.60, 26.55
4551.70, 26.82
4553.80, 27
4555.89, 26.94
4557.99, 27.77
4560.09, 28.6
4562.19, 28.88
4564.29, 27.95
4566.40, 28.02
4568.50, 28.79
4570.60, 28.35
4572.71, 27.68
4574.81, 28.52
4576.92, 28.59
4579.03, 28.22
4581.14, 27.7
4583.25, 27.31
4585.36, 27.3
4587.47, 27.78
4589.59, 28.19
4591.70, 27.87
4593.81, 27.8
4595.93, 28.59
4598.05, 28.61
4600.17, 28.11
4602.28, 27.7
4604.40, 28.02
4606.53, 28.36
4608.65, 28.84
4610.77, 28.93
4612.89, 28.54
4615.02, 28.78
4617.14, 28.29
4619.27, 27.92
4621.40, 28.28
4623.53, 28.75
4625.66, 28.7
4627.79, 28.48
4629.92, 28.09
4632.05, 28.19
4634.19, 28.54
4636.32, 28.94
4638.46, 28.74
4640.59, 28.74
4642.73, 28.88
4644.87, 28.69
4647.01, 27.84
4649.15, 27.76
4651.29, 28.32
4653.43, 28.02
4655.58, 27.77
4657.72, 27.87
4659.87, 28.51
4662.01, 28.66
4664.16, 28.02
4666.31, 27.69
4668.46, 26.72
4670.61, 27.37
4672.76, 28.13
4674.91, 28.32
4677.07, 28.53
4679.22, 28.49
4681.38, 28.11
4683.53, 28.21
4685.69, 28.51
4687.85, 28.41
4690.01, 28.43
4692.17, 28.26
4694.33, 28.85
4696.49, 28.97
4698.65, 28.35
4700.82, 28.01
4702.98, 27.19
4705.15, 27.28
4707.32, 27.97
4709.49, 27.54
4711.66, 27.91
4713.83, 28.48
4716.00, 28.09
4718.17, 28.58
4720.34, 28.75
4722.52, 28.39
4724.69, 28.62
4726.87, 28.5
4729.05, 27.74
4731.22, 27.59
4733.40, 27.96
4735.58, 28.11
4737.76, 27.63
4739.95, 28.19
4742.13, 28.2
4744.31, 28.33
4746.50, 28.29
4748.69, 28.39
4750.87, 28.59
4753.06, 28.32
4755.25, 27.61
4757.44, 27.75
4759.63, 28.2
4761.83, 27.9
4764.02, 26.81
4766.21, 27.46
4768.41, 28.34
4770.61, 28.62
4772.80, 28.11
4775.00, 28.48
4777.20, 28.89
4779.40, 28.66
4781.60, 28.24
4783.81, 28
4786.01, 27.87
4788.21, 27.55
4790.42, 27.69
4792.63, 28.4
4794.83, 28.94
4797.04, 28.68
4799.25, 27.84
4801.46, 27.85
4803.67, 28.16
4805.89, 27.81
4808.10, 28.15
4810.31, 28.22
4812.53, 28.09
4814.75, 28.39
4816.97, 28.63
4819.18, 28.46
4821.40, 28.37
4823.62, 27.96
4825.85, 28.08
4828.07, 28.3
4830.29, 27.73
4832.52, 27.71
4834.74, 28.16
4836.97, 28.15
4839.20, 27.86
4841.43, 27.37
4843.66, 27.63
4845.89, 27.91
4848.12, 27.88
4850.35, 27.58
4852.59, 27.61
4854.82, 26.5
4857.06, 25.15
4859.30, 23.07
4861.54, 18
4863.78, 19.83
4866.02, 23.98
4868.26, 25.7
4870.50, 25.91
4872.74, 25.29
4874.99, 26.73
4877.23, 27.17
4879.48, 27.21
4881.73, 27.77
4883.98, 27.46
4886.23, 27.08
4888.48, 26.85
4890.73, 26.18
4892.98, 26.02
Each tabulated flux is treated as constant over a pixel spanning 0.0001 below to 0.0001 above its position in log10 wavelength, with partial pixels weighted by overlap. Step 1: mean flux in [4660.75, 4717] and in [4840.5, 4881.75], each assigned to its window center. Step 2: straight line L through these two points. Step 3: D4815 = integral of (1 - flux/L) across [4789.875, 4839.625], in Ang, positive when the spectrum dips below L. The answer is -3.5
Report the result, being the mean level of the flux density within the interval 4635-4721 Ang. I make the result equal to 28.2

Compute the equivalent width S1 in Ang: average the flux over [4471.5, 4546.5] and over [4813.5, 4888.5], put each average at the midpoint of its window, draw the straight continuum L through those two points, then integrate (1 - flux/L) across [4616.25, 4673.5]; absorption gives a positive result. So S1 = -1.5 Ang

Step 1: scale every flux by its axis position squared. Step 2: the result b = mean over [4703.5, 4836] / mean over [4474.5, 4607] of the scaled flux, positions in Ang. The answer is 1.11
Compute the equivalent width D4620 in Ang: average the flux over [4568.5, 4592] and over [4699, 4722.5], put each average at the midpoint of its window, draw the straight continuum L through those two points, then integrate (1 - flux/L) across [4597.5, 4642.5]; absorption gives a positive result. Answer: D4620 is -0.7 Ang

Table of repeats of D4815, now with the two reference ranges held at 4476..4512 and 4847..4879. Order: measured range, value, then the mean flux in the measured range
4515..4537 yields 0.4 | 27.4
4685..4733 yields -3.3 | 28.2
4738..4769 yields -2.4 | 28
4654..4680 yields -1.2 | 28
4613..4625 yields -0.6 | 28.4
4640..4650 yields -0.5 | 28.4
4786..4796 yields -0.9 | 28.1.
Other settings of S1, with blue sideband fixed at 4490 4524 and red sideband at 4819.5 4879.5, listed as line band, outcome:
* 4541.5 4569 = 0.4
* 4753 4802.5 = -2.3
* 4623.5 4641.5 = -0.6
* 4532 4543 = 0.3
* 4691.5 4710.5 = -0.5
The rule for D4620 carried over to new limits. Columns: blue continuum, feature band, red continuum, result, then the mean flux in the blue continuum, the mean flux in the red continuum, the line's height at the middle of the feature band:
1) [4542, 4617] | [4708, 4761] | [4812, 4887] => -1.7 Ang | 28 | 26.7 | 27.3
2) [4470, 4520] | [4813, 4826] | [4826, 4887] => -0.9 Ang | 28.2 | 26.3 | 26.5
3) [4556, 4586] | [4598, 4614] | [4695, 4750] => -0.2 Ang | 28.1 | 28.1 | 28.1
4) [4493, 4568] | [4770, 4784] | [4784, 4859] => -0.3 Ang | 27.9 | 27.8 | 27.9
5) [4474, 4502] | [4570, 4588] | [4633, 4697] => 0.1 Ang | 28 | 28.3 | 28.2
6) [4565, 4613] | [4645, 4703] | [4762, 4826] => 0.0 Ang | 28.2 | 28.2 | 28.2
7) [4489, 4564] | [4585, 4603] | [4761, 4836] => -0.1 Ang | 27.9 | 28.1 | 27.9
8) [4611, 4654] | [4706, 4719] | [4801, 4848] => 0.1 Ang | 28.4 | 28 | 28.3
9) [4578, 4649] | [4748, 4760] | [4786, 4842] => 0.0 Ang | 28.3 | 28.1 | 28.2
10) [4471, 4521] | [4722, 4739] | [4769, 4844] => 0.1 Ang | 28.3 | 28.2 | 28.2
